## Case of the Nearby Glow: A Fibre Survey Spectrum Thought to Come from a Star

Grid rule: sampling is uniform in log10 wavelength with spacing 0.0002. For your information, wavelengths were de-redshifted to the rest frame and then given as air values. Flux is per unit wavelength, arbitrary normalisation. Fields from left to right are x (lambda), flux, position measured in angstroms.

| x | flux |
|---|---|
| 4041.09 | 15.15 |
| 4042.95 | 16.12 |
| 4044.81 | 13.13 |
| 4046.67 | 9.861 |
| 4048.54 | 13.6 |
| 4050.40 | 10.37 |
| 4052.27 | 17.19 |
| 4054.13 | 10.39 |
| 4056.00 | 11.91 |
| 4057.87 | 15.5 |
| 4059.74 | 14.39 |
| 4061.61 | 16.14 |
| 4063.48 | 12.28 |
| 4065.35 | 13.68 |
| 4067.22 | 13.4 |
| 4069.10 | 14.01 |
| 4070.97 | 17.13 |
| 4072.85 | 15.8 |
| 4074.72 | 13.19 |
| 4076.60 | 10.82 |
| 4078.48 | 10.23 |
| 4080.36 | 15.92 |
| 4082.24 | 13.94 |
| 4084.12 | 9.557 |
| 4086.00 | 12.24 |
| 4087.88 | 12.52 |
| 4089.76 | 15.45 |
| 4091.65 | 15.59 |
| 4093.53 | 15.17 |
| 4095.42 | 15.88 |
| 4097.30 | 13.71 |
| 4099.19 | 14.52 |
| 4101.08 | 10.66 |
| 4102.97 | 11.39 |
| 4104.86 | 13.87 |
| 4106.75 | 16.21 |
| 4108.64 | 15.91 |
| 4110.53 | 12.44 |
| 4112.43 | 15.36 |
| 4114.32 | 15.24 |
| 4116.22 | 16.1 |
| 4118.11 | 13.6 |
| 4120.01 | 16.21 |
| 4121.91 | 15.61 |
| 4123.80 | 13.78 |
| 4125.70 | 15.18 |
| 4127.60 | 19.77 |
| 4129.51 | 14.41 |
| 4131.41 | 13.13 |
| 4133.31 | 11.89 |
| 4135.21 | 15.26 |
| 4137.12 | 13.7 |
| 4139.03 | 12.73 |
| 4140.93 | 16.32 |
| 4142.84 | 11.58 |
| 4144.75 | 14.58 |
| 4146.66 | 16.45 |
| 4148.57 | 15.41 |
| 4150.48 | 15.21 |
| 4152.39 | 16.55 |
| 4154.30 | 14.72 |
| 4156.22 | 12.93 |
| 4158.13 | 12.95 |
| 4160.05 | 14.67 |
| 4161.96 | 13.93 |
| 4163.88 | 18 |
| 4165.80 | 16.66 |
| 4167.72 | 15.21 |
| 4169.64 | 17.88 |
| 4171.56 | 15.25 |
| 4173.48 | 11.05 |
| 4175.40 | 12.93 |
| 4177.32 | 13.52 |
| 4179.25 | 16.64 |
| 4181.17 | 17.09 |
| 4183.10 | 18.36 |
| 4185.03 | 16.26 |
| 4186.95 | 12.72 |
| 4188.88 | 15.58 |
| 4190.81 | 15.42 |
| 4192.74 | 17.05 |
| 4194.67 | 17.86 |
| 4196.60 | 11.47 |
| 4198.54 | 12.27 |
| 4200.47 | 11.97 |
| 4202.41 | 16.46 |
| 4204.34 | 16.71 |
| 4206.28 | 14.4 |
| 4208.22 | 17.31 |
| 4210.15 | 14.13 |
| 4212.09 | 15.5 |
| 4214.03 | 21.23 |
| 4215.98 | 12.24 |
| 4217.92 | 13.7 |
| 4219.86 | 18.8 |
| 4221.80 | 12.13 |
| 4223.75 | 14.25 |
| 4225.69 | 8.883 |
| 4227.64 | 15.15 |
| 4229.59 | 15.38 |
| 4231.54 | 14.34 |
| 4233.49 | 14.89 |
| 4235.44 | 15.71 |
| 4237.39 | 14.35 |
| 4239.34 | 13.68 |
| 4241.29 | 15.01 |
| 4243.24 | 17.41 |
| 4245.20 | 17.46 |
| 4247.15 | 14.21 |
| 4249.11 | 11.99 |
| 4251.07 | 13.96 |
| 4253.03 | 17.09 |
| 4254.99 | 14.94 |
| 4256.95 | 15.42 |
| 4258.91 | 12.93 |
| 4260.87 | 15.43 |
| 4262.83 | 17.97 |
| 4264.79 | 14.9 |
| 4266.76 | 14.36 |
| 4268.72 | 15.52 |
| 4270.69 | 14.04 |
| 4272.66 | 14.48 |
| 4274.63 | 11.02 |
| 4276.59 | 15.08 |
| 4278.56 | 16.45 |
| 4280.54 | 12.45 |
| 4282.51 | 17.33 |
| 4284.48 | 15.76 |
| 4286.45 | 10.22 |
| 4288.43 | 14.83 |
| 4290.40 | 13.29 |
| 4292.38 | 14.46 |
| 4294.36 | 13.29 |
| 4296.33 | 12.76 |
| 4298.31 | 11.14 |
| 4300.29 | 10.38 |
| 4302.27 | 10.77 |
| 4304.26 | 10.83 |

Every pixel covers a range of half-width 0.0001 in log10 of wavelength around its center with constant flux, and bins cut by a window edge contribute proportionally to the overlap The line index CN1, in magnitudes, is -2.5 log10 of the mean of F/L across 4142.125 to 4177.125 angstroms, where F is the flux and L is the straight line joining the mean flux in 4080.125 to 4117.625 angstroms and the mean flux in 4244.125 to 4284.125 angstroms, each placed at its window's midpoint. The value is -0.03 mag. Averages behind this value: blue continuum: 14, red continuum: 14.9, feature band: 14.8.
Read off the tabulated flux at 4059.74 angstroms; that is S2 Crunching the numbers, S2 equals 14.39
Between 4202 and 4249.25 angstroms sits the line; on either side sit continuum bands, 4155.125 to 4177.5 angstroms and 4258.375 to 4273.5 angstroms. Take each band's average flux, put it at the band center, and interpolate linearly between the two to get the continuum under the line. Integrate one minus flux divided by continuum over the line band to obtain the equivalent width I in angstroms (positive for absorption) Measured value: -0.6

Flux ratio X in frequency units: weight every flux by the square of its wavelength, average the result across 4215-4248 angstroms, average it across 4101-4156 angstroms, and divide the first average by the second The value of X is 1.0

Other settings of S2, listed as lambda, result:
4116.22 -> 16.1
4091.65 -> 15.59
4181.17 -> 17.09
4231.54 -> 14.34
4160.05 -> 14.67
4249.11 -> 11.99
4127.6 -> 19.77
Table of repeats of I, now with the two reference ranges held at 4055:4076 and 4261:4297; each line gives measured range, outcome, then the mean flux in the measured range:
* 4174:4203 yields -1.29 angstroms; 15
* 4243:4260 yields -0.68 angstroms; 14.9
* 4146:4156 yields -0.80 angstroms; 15.4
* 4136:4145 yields 0.34 angstroms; 13.7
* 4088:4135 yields -1.08 angstroms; 14.6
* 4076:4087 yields 1.61 angstroms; 12.2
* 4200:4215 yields -1.84 angstroms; 16.1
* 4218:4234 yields 0.19 angstroms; 14.2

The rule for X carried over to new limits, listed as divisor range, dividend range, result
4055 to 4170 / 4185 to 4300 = 1.08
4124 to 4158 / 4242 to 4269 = 1.10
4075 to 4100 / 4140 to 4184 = 1.16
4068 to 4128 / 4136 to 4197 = 1.09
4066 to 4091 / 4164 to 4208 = 1.19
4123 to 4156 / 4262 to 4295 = 1.05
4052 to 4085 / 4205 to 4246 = 1.20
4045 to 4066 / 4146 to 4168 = 1.21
